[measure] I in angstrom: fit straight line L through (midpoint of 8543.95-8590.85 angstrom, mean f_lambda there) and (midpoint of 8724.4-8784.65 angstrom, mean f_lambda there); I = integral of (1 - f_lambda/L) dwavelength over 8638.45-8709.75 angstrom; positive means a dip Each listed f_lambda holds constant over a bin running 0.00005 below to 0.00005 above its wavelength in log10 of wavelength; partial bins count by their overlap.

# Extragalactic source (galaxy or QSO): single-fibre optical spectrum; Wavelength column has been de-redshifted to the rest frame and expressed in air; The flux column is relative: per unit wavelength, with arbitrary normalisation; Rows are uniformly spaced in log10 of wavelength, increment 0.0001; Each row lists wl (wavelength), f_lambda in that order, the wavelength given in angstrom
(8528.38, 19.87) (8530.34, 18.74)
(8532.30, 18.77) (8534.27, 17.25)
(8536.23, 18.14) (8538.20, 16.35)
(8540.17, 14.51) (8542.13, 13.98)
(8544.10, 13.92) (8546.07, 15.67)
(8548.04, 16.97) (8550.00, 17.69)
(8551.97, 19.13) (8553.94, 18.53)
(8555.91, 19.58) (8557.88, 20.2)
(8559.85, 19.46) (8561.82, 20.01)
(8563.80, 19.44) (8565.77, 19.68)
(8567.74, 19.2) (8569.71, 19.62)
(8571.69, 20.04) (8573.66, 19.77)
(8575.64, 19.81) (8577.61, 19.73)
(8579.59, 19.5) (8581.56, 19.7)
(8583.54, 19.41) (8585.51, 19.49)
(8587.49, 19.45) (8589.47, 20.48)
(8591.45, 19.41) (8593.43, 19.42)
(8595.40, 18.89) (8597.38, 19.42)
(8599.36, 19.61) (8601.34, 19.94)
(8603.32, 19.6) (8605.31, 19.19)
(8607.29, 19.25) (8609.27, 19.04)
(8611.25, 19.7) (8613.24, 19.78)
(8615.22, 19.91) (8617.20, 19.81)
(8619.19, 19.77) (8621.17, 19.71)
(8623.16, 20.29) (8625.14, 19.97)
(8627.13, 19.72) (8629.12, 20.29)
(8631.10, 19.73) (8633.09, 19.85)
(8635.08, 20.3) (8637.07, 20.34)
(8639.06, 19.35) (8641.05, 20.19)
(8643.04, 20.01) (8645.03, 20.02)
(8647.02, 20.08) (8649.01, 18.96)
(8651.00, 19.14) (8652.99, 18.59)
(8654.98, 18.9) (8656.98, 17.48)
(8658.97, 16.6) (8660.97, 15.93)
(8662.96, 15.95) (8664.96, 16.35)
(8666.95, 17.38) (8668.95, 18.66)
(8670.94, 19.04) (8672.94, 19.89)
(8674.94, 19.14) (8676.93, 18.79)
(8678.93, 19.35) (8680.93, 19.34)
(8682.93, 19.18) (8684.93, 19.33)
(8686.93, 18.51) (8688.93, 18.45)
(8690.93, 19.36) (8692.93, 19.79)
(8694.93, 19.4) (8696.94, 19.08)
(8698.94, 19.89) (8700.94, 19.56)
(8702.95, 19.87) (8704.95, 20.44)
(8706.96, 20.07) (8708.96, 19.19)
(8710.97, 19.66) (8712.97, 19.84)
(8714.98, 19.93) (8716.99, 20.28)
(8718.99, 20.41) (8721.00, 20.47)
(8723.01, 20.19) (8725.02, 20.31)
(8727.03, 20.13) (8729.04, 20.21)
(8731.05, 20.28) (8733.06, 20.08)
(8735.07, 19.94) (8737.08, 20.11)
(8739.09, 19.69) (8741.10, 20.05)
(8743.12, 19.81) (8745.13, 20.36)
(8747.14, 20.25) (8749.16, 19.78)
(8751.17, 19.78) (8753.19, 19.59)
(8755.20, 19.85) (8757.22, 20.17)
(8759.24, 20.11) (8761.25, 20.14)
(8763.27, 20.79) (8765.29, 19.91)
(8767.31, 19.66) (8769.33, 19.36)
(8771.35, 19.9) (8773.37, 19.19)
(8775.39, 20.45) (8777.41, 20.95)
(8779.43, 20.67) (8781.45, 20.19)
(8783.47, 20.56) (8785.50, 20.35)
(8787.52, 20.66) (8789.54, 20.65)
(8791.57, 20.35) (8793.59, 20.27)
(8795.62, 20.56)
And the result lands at 2.7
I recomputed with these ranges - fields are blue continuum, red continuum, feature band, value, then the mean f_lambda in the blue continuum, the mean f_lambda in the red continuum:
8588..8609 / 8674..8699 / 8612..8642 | -0.83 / 19.5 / 19.2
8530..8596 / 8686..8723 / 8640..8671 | 1.60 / 18.6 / 19.7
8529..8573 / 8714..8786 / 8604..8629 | -1.28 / 18.1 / 20.1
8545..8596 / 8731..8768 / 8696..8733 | -0.24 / 19.2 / 20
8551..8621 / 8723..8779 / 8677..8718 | 0.78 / 19.6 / 20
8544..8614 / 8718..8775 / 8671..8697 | 0.69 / 19.2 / 20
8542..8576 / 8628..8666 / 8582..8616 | -1.52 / 18.6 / 18.8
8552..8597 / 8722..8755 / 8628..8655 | 0.05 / 19.6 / 20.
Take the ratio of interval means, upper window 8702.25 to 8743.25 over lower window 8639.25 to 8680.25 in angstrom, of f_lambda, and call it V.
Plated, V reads 1.1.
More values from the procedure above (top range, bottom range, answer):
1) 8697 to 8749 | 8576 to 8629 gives 1.02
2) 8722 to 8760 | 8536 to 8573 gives 1.11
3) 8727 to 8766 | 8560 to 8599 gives 1.02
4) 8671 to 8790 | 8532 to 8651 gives 1.04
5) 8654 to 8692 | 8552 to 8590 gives 0.93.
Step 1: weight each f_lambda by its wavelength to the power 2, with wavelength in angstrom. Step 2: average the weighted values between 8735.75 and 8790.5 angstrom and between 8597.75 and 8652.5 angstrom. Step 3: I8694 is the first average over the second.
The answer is 1.05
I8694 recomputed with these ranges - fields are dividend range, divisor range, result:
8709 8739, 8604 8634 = 1.04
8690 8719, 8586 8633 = 1.03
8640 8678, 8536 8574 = 1.05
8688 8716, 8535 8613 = 1.07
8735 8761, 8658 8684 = 1.12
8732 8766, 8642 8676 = 1.11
